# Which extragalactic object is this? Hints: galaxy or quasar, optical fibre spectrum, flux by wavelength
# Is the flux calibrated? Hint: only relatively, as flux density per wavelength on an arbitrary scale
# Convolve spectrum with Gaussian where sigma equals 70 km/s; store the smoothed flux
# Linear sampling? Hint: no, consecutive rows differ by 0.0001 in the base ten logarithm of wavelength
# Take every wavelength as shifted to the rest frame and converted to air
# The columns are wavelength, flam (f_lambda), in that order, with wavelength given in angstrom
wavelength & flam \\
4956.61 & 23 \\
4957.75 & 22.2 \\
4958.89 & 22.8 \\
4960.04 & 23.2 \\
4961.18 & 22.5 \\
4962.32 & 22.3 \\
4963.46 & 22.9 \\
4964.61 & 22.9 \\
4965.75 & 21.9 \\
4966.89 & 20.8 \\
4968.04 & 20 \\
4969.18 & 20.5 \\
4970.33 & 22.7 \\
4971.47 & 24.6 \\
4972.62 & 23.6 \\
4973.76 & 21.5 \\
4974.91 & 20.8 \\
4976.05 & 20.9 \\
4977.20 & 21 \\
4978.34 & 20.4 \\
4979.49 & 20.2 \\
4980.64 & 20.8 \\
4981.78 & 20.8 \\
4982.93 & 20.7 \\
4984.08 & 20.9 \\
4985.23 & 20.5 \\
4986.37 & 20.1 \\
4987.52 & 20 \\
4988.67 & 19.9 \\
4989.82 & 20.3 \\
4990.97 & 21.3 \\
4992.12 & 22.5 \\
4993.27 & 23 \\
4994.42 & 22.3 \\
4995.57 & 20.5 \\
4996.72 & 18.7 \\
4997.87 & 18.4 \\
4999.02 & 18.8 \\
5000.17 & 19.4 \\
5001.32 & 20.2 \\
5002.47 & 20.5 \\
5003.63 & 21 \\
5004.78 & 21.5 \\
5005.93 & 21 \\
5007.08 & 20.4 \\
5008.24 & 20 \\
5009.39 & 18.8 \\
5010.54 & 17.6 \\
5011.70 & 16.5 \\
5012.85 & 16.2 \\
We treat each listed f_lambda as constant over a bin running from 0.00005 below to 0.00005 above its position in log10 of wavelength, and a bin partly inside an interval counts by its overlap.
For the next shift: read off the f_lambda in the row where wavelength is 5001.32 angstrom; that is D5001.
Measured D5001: 20.2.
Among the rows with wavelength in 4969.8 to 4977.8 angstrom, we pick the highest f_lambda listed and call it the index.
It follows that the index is 24.6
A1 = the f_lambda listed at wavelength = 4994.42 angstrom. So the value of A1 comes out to 22.3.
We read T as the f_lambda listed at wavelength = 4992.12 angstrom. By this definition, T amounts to 22.5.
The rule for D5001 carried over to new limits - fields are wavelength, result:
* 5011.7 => 16.5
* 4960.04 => 23.2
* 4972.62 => 23.6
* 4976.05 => 20.9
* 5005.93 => 21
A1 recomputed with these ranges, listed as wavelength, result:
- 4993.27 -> 23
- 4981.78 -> 20.8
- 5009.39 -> 18.8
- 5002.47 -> 20.5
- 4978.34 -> 20.4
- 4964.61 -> 22.9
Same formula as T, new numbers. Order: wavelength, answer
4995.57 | 20.5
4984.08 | 20.9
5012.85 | 16.2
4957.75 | 22.2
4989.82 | 20.3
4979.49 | 20.2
